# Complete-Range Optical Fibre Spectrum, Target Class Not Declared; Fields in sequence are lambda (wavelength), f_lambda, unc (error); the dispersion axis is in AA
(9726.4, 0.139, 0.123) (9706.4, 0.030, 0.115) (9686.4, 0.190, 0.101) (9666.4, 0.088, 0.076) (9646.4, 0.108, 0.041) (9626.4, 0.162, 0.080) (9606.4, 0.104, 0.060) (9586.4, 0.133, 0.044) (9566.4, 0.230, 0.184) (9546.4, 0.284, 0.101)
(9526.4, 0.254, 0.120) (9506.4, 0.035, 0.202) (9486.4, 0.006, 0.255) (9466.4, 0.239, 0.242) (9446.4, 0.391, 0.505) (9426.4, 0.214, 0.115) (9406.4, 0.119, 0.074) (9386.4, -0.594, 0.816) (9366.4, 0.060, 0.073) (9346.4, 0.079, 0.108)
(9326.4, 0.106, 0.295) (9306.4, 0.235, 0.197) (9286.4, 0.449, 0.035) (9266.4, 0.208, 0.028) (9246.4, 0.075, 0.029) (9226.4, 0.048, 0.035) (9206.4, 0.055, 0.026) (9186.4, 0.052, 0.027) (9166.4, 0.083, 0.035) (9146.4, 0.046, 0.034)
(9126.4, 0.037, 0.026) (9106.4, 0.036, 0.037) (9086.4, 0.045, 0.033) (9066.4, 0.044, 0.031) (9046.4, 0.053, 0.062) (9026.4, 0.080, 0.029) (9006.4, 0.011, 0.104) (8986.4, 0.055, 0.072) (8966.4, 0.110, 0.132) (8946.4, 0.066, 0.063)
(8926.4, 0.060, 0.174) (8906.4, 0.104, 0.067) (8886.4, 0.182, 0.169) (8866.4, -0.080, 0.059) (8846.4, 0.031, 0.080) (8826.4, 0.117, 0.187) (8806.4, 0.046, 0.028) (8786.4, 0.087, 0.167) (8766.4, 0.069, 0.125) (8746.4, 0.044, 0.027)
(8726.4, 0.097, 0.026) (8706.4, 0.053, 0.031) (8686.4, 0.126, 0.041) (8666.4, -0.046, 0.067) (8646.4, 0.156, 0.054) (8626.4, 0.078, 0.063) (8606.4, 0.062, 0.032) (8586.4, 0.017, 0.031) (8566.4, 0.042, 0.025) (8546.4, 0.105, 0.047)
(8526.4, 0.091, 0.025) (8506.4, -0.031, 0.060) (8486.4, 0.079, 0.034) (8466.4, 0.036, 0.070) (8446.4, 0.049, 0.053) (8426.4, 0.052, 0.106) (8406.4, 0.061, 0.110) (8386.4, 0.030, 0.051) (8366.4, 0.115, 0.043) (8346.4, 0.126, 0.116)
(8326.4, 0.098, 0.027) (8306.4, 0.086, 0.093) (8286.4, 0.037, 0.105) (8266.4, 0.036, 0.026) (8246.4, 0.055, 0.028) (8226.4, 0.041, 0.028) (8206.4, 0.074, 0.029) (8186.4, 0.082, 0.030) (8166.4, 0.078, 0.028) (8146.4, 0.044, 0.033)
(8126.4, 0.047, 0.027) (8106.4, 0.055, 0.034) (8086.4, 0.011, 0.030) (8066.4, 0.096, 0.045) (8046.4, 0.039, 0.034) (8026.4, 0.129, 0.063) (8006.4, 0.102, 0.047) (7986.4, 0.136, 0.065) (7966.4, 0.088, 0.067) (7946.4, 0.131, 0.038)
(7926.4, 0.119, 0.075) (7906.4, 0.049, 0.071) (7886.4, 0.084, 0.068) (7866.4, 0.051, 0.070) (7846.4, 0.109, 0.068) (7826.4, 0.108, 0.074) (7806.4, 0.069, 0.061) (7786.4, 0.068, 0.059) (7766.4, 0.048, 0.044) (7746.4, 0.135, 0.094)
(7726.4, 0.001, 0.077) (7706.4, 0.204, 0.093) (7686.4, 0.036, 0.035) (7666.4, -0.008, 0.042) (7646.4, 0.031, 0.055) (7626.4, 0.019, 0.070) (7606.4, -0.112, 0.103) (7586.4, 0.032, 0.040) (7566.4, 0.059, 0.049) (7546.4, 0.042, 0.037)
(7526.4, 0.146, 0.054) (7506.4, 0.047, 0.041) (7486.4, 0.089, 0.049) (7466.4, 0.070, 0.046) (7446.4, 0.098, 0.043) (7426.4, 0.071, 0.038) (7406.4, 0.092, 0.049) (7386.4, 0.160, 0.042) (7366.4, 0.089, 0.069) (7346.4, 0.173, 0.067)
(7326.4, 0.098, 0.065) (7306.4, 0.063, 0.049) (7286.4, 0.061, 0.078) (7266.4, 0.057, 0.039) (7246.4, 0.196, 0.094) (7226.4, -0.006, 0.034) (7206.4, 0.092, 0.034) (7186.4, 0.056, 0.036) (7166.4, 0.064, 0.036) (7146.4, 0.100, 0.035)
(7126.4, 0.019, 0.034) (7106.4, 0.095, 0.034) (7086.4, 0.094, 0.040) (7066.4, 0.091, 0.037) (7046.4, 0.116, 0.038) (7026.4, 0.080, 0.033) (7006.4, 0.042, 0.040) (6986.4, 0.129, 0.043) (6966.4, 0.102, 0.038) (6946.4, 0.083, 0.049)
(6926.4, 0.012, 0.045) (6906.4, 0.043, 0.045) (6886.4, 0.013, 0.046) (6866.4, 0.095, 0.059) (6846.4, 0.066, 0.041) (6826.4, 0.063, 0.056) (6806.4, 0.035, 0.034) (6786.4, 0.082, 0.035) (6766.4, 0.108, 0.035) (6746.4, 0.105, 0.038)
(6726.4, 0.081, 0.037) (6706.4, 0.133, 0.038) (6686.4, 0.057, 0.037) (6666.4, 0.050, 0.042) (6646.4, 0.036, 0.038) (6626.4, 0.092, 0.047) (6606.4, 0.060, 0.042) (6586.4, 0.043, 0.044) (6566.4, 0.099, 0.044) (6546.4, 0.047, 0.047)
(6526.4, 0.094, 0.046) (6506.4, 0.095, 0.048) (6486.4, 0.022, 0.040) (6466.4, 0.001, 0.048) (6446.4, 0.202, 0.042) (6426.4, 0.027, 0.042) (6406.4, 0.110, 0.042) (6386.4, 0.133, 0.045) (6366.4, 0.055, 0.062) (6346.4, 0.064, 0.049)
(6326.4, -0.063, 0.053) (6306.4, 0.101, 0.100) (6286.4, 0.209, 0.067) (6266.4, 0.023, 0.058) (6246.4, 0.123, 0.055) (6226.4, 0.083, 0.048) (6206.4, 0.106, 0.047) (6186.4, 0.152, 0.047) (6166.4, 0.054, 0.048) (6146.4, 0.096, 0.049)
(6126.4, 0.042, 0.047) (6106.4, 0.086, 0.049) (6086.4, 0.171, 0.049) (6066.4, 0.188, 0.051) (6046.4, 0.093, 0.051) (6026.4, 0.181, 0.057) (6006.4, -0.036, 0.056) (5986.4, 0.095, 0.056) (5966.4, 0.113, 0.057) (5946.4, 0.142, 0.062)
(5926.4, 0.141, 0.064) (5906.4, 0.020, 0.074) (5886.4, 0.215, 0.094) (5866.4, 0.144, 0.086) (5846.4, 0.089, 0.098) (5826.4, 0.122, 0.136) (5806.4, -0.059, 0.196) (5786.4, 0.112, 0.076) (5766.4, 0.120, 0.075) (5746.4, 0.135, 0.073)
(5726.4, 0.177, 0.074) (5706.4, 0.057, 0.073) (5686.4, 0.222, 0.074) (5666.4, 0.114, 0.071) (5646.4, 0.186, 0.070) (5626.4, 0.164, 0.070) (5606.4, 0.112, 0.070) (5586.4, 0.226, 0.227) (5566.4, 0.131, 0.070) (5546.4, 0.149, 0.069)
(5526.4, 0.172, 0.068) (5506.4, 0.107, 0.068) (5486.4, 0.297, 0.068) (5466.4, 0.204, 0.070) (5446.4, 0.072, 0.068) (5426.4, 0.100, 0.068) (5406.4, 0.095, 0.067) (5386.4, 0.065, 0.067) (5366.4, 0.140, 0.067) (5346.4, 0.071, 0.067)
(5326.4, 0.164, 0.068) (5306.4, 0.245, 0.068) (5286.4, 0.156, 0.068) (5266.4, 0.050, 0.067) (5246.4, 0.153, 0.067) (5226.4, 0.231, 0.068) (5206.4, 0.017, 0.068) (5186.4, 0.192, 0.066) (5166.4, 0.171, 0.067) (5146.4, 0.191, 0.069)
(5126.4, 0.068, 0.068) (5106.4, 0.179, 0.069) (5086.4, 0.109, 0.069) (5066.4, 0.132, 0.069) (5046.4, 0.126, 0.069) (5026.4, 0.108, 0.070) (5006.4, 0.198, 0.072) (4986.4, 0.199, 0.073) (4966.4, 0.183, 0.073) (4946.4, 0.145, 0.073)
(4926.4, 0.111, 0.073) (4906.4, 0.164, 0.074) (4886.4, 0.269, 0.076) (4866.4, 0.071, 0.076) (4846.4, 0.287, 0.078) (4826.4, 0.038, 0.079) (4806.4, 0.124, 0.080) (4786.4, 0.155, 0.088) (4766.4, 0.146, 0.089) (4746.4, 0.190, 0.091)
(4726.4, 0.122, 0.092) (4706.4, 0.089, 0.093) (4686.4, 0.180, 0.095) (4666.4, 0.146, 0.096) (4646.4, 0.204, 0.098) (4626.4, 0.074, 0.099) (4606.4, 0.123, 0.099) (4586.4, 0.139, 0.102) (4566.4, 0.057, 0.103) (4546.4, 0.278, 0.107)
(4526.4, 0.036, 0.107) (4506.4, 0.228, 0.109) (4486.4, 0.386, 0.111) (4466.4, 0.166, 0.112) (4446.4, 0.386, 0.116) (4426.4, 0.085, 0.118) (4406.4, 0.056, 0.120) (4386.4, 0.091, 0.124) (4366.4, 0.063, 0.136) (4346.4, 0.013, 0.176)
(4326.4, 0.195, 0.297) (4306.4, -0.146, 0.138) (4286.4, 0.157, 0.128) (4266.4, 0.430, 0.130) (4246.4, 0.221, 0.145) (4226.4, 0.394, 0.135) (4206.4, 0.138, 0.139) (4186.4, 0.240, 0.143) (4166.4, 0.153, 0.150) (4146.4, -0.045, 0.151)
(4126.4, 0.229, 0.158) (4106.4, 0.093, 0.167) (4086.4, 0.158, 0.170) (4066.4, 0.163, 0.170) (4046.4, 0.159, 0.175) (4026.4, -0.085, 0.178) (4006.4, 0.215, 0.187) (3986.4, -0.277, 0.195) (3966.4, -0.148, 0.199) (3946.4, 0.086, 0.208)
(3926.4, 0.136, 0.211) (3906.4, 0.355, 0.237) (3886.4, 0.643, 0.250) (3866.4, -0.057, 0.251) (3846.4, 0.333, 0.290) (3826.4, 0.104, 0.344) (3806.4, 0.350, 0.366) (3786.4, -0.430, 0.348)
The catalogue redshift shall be 1.489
